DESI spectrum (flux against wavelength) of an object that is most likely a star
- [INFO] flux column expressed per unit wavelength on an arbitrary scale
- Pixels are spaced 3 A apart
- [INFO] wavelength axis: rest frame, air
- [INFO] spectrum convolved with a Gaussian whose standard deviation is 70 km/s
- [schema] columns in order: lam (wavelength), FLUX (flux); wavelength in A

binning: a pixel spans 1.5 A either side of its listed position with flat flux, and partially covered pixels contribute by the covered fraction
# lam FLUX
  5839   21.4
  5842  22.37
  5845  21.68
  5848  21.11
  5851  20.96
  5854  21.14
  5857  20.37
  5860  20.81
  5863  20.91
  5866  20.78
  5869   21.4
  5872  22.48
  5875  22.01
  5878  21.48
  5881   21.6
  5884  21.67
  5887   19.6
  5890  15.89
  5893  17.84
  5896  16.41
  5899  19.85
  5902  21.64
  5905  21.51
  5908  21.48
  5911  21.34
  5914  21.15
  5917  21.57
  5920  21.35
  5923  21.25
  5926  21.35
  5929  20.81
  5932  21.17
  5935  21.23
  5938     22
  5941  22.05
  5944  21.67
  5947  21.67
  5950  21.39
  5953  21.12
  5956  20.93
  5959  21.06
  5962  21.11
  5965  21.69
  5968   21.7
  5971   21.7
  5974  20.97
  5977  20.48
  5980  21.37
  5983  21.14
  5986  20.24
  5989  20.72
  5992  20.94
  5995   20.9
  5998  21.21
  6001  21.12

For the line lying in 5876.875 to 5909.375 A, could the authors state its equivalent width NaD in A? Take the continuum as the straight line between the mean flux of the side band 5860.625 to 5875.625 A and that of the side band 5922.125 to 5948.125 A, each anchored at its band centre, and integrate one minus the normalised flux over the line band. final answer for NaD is 2.38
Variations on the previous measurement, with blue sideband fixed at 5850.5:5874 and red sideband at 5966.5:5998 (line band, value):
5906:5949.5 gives -0.7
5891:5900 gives 1.4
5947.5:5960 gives -0.1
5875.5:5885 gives -0.2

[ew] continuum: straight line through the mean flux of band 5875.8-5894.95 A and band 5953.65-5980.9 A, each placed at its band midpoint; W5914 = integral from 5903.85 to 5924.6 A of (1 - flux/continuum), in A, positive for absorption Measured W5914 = -1.2 A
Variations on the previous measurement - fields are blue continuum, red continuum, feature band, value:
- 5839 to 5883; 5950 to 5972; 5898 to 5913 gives 0.10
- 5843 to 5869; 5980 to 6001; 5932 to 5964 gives -0.71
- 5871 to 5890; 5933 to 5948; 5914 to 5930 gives 0.16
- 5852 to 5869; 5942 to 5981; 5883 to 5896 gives 1.62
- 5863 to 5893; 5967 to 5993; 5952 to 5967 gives -0.19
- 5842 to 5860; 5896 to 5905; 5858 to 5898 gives 0.77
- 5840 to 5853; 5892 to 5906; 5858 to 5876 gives -0.58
